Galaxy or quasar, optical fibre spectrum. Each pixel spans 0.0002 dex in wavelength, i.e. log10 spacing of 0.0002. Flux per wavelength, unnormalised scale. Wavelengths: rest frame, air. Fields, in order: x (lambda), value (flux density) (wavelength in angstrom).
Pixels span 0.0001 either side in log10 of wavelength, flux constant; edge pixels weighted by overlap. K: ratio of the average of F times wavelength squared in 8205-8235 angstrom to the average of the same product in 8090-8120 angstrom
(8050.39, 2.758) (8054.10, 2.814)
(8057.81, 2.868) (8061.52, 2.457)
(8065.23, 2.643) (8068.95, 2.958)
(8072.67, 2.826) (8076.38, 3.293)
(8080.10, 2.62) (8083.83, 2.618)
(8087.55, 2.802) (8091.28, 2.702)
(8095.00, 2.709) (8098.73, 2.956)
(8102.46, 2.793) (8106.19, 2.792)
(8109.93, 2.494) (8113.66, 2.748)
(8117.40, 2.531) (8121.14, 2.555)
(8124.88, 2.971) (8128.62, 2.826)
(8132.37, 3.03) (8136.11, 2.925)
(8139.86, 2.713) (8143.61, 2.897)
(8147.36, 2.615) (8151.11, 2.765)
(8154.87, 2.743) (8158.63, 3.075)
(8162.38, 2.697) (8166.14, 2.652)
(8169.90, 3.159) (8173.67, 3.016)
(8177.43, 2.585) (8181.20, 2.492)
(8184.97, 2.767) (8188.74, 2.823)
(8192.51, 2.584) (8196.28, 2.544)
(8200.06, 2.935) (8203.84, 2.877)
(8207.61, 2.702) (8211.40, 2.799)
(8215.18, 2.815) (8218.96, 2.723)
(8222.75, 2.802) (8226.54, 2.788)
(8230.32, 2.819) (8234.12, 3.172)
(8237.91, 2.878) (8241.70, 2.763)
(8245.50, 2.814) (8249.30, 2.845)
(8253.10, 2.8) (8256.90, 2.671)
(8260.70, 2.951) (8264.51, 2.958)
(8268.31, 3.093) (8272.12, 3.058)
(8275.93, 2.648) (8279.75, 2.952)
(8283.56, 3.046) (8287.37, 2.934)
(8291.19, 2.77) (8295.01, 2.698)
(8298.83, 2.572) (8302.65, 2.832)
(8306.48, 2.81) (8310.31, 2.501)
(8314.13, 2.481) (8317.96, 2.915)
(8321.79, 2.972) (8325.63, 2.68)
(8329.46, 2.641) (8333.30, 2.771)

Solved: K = 1.07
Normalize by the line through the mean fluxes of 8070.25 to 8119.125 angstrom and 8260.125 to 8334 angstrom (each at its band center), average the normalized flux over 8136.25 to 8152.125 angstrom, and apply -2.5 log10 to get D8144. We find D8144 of 0.00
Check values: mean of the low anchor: 2.76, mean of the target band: 2.77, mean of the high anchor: 2.81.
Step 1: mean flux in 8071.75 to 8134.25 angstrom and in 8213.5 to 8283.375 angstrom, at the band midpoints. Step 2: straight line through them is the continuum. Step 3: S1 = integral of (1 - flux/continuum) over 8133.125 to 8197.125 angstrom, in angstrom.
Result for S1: 0.9 angstrom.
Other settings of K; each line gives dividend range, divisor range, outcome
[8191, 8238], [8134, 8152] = 1.02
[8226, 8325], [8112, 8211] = 1.05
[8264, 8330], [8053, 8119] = 1.07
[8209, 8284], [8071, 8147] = 1.06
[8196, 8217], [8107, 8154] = 1.03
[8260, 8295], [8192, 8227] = 1.07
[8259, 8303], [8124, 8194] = 1.06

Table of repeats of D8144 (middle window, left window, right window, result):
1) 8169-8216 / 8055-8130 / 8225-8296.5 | 0.02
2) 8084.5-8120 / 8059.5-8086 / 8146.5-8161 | 0.03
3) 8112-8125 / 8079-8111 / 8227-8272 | 0.04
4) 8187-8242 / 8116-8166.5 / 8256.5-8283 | 0.02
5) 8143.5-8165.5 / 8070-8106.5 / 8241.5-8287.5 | 0.02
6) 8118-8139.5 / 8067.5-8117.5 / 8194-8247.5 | -0.02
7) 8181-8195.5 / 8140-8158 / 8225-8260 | 0.05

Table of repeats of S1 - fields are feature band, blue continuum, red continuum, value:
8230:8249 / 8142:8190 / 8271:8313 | -0.7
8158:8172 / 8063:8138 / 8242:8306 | -0.4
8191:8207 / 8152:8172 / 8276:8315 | 0.5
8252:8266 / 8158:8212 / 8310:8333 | -0.5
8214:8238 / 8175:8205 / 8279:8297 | -0.8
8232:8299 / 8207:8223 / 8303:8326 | -3.0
